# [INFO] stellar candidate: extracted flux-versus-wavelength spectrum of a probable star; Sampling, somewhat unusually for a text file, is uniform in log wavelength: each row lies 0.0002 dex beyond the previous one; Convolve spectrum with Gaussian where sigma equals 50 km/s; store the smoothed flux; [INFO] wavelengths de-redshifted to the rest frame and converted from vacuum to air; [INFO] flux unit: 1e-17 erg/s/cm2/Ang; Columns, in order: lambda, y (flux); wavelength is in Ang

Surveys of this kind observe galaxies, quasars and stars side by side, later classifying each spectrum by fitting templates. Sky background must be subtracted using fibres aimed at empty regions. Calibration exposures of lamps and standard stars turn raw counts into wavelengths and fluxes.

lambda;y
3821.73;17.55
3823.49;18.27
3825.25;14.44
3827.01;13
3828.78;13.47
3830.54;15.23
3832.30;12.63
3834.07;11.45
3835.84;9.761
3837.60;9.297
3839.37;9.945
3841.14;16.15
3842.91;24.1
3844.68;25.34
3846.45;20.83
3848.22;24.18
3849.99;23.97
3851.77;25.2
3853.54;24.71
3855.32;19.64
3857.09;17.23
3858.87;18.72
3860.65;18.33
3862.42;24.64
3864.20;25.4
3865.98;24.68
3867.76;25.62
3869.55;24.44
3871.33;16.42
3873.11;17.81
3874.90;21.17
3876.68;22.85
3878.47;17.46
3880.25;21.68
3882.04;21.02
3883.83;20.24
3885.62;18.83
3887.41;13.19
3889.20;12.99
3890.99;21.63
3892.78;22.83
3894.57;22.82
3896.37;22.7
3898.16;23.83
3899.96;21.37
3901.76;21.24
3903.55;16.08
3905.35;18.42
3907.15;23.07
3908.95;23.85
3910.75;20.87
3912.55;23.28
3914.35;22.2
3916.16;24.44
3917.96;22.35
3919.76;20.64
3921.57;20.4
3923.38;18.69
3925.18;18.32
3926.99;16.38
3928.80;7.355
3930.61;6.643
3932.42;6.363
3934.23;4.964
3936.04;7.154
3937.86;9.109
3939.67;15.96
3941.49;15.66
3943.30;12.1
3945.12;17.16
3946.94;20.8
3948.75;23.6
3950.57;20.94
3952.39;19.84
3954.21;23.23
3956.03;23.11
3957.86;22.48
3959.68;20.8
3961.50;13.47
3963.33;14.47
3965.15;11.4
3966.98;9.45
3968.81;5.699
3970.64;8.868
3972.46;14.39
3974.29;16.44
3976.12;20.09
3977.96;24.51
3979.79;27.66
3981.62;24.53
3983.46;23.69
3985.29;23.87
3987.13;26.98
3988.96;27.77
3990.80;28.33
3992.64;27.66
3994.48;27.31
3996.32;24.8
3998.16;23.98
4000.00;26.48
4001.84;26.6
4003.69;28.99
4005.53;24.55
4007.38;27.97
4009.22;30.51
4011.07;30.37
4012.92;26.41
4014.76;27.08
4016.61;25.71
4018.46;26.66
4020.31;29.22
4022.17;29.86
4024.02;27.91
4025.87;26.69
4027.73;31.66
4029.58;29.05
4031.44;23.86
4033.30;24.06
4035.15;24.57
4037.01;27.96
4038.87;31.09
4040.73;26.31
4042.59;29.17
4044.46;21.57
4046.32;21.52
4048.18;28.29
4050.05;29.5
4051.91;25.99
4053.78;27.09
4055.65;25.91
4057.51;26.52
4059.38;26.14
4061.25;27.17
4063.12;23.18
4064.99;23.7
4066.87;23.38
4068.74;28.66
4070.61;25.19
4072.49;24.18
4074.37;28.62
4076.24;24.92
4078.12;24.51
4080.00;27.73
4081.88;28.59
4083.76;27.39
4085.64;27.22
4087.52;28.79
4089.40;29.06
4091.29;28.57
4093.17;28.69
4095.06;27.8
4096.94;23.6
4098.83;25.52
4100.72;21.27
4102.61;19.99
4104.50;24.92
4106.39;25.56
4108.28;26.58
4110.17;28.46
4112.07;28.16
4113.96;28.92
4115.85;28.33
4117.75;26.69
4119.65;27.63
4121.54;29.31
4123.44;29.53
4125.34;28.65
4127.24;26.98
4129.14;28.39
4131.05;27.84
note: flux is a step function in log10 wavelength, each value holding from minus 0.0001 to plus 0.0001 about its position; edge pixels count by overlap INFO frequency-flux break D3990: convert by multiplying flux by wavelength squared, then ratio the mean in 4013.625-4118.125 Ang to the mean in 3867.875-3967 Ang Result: 1.6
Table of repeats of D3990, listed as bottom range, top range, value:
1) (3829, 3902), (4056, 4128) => 1.51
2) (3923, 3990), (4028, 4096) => 1.66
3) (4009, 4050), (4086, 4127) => 1.03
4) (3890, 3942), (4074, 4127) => 1.66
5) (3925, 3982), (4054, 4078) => 1.73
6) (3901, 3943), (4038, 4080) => 1.69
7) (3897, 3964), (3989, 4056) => 1.59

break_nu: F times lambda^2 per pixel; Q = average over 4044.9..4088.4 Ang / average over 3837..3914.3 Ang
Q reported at 1.39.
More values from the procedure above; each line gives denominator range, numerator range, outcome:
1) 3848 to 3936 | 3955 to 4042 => 1.29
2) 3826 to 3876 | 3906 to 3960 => 0.97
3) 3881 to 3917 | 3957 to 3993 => 0.98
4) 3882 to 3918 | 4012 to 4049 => 1.38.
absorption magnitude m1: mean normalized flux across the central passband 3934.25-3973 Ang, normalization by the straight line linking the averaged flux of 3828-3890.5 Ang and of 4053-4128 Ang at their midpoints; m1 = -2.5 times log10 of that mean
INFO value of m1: 0.39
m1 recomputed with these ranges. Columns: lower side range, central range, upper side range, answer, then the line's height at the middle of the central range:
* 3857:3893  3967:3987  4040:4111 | 0.23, 23.3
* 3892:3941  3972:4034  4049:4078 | -0.16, 22.6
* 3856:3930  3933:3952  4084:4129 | 0.43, 21.9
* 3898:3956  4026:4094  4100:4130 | -0.11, 24.2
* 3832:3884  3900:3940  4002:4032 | 0.33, 23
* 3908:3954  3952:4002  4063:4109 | -0.07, 19.6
